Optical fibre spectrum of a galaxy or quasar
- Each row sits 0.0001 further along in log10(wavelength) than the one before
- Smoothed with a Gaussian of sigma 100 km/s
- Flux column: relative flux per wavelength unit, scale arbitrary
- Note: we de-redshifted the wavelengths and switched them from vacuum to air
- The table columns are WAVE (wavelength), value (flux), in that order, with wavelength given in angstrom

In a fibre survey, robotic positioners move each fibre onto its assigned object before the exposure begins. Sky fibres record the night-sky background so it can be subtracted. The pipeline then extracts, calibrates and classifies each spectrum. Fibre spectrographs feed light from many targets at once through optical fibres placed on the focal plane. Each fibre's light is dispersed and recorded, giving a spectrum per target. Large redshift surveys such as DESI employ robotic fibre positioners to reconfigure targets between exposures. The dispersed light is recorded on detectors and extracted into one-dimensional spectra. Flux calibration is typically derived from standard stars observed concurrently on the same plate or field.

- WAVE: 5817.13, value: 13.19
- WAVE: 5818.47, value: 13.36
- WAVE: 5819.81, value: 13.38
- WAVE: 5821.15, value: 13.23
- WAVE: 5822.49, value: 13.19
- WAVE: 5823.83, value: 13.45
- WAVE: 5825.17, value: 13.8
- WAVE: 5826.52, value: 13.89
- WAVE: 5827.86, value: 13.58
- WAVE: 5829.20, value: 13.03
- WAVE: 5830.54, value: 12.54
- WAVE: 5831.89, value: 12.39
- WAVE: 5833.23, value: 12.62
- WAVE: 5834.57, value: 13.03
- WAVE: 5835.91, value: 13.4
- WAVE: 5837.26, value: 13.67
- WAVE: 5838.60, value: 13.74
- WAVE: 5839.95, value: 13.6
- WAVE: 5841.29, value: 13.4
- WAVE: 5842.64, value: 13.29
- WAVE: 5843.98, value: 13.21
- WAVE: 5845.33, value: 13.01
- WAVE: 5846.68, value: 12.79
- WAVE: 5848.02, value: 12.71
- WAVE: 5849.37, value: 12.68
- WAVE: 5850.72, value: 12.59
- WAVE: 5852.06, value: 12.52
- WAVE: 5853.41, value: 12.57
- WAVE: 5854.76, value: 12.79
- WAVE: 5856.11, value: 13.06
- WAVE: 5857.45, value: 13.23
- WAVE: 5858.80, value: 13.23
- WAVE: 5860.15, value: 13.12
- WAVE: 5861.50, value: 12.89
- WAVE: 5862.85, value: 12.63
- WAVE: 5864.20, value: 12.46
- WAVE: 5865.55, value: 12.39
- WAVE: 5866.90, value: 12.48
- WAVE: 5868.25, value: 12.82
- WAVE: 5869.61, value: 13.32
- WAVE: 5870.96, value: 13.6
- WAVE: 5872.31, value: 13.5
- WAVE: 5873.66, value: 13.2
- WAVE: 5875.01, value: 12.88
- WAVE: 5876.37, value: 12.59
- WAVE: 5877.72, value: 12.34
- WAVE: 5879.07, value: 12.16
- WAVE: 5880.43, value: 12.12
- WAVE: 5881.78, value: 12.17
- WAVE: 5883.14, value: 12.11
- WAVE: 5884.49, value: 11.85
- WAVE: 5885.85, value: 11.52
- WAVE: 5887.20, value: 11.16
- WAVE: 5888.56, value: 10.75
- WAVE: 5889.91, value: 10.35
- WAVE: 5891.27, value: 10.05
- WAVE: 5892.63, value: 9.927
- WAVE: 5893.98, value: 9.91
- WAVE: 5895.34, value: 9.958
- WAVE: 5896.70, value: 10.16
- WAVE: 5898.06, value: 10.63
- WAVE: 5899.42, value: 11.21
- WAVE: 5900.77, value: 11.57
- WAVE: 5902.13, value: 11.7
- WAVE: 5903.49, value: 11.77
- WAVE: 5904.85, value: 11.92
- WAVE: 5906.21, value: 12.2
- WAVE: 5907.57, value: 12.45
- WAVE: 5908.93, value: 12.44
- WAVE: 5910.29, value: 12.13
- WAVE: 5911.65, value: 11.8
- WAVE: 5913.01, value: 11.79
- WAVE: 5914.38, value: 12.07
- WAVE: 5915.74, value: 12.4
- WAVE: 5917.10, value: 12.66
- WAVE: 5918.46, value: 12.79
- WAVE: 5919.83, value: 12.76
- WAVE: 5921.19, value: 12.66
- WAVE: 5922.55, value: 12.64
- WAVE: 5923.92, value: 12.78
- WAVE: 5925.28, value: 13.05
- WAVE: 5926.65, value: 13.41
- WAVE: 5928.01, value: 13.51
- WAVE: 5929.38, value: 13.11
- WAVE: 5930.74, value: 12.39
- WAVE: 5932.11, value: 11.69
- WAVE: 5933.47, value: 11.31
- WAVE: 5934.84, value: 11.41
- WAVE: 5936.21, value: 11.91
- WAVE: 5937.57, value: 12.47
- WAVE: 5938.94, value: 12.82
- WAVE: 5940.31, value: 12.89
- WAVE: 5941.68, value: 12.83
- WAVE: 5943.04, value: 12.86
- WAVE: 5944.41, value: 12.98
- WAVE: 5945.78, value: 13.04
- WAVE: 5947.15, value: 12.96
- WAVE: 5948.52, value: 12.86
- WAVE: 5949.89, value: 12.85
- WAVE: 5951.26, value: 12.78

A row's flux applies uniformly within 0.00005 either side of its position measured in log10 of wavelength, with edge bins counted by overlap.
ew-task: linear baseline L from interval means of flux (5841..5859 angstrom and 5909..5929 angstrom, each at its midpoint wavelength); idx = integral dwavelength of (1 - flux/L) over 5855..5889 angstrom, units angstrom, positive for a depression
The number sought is 0.7 angstrom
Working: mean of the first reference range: 12.9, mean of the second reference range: 12.6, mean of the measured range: 12.6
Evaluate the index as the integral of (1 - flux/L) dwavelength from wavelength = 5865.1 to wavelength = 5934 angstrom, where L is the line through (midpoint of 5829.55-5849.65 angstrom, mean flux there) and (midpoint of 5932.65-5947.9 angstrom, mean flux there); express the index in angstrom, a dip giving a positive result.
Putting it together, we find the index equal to 3.7 angstrom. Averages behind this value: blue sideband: 13.1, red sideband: 12.5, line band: 12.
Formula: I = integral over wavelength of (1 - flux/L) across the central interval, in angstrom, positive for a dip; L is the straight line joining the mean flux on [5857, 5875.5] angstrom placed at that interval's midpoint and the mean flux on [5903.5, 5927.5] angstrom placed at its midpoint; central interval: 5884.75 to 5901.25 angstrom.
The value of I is 2.7 angstrom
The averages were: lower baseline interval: 13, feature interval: 10.6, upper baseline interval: 12.5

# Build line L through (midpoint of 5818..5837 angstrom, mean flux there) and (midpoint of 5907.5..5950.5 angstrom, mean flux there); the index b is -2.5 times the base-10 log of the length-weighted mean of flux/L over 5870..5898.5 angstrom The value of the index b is 0.11 mag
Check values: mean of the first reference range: 13.2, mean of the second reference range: 12.6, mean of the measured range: 11.6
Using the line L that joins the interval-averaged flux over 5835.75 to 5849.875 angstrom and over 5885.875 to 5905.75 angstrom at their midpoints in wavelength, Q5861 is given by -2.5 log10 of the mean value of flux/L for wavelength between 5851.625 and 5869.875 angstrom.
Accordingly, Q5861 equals -0.03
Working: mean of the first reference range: 13.2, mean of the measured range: 12.8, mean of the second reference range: 10.8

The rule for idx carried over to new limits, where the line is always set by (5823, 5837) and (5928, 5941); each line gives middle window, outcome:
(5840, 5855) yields 0.2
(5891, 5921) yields 2.2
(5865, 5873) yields -0.1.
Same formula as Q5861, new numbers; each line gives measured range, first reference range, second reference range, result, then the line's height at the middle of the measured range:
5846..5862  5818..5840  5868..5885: 0.01 mag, 13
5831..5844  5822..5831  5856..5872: 0.00 mag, 13.3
